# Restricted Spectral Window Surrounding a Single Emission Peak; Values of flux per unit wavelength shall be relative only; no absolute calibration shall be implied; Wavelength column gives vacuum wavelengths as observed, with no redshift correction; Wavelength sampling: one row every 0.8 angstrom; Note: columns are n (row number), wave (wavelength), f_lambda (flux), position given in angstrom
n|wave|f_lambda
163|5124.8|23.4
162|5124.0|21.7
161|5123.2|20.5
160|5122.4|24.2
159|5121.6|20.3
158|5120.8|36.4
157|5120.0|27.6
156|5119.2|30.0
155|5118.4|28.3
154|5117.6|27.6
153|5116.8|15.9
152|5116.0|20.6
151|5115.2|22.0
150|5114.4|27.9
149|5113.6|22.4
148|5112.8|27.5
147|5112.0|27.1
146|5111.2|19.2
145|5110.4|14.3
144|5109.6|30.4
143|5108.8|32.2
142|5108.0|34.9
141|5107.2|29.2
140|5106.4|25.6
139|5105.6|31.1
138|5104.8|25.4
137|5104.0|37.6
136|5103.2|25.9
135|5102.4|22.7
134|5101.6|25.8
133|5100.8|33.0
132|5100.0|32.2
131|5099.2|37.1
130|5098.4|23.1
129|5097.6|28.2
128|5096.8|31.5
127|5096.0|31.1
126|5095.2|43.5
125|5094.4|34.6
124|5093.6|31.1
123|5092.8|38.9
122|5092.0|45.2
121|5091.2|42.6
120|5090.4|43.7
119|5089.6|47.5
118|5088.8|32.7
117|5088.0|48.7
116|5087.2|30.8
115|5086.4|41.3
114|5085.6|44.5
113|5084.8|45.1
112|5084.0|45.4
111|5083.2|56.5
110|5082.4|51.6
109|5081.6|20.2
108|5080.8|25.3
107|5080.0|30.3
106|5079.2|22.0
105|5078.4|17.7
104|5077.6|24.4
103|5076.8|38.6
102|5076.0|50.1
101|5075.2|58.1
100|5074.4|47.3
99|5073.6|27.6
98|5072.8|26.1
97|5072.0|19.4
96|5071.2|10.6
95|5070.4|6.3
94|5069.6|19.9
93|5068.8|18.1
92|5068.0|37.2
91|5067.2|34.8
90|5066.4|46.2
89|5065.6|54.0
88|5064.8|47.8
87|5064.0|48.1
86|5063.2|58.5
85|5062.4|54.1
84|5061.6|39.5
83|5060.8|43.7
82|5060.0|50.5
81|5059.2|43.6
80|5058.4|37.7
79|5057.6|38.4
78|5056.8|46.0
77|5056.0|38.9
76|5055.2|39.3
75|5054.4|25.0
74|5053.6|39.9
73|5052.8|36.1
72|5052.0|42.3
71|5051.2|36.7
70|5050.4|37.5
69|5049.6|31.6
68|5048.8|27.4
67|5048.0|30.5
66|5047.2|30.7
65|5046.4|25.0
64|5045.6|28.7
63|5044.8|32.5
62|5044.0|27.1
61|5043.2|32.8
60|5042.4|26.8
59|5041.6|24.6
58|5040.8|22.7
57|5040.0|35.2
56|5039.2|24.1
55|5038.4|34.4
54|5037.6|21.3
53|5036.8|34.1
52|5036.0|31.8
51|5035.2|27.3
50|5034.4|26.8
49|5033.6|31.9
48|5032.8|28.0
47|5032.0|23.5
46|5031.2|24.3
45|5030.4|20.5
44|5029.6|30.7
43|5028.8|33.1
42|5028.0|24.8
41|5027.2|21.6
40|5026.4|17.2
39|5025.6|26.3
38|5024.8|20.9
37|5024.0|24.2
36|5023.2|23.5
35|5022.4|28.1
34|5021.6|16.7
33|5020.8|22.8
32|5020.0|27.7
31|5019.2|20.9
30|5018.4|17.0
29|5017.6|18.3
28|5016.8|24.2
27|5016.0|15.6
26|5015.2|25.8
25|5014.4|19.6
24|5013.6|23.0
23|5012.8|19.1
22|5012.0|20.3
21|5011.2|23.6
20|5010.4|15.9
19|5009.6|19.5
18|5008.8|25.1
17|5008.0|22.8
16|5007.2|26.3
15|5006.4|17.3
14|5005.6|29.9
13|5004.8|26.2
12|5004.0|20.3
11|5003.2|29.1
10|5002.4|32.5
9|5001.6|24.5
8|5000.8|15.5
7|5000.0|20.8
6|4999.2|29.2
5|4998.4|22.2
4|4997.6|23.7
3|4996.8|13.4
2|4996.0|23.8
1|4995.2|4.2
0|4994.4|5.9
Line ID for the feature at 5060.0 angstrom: C IV 1549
